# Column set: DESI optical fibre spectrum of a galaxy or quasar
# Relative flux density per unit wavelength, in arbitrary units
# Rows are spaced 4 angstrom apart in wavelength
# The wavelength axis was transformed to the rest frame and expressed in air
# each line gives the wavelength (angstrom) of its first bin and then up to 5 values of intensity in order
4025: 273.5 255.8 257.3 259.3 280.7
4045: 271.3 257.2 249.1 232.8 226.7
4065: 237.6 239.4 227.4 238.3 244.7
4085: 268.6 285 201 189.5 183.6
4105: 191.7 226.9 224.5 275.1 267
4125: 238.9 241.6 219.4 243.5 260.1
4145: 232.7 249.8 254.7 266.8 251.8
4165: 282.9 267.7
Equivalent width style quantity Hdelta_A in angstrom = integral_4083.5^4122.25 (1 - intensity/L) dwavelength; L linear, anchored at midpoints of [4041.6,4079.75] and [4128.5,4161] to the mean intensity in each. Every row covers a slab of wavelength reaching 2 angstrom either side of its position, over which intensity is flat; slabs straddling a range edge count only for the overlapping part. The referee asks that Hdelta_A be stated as 2.4 angstrom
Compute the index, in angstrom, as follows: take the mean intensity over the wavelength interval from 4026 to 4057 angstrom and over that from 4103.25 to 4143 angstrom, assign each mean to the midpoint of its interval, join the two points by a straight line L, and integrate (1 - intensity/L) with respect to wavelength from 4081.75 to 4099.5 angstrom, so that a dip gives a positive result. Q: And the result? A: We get 0.9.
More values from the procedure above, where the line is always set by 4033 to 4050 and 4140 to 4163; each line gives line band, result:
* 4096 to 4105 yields 2.5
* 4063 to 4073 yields 1.0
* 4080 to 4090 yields -0.2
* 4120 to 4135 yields 0.9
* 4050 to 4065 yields 1.5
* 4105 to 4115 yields 1.5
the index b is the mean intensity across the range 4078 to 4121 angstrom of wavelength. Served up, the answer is 231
